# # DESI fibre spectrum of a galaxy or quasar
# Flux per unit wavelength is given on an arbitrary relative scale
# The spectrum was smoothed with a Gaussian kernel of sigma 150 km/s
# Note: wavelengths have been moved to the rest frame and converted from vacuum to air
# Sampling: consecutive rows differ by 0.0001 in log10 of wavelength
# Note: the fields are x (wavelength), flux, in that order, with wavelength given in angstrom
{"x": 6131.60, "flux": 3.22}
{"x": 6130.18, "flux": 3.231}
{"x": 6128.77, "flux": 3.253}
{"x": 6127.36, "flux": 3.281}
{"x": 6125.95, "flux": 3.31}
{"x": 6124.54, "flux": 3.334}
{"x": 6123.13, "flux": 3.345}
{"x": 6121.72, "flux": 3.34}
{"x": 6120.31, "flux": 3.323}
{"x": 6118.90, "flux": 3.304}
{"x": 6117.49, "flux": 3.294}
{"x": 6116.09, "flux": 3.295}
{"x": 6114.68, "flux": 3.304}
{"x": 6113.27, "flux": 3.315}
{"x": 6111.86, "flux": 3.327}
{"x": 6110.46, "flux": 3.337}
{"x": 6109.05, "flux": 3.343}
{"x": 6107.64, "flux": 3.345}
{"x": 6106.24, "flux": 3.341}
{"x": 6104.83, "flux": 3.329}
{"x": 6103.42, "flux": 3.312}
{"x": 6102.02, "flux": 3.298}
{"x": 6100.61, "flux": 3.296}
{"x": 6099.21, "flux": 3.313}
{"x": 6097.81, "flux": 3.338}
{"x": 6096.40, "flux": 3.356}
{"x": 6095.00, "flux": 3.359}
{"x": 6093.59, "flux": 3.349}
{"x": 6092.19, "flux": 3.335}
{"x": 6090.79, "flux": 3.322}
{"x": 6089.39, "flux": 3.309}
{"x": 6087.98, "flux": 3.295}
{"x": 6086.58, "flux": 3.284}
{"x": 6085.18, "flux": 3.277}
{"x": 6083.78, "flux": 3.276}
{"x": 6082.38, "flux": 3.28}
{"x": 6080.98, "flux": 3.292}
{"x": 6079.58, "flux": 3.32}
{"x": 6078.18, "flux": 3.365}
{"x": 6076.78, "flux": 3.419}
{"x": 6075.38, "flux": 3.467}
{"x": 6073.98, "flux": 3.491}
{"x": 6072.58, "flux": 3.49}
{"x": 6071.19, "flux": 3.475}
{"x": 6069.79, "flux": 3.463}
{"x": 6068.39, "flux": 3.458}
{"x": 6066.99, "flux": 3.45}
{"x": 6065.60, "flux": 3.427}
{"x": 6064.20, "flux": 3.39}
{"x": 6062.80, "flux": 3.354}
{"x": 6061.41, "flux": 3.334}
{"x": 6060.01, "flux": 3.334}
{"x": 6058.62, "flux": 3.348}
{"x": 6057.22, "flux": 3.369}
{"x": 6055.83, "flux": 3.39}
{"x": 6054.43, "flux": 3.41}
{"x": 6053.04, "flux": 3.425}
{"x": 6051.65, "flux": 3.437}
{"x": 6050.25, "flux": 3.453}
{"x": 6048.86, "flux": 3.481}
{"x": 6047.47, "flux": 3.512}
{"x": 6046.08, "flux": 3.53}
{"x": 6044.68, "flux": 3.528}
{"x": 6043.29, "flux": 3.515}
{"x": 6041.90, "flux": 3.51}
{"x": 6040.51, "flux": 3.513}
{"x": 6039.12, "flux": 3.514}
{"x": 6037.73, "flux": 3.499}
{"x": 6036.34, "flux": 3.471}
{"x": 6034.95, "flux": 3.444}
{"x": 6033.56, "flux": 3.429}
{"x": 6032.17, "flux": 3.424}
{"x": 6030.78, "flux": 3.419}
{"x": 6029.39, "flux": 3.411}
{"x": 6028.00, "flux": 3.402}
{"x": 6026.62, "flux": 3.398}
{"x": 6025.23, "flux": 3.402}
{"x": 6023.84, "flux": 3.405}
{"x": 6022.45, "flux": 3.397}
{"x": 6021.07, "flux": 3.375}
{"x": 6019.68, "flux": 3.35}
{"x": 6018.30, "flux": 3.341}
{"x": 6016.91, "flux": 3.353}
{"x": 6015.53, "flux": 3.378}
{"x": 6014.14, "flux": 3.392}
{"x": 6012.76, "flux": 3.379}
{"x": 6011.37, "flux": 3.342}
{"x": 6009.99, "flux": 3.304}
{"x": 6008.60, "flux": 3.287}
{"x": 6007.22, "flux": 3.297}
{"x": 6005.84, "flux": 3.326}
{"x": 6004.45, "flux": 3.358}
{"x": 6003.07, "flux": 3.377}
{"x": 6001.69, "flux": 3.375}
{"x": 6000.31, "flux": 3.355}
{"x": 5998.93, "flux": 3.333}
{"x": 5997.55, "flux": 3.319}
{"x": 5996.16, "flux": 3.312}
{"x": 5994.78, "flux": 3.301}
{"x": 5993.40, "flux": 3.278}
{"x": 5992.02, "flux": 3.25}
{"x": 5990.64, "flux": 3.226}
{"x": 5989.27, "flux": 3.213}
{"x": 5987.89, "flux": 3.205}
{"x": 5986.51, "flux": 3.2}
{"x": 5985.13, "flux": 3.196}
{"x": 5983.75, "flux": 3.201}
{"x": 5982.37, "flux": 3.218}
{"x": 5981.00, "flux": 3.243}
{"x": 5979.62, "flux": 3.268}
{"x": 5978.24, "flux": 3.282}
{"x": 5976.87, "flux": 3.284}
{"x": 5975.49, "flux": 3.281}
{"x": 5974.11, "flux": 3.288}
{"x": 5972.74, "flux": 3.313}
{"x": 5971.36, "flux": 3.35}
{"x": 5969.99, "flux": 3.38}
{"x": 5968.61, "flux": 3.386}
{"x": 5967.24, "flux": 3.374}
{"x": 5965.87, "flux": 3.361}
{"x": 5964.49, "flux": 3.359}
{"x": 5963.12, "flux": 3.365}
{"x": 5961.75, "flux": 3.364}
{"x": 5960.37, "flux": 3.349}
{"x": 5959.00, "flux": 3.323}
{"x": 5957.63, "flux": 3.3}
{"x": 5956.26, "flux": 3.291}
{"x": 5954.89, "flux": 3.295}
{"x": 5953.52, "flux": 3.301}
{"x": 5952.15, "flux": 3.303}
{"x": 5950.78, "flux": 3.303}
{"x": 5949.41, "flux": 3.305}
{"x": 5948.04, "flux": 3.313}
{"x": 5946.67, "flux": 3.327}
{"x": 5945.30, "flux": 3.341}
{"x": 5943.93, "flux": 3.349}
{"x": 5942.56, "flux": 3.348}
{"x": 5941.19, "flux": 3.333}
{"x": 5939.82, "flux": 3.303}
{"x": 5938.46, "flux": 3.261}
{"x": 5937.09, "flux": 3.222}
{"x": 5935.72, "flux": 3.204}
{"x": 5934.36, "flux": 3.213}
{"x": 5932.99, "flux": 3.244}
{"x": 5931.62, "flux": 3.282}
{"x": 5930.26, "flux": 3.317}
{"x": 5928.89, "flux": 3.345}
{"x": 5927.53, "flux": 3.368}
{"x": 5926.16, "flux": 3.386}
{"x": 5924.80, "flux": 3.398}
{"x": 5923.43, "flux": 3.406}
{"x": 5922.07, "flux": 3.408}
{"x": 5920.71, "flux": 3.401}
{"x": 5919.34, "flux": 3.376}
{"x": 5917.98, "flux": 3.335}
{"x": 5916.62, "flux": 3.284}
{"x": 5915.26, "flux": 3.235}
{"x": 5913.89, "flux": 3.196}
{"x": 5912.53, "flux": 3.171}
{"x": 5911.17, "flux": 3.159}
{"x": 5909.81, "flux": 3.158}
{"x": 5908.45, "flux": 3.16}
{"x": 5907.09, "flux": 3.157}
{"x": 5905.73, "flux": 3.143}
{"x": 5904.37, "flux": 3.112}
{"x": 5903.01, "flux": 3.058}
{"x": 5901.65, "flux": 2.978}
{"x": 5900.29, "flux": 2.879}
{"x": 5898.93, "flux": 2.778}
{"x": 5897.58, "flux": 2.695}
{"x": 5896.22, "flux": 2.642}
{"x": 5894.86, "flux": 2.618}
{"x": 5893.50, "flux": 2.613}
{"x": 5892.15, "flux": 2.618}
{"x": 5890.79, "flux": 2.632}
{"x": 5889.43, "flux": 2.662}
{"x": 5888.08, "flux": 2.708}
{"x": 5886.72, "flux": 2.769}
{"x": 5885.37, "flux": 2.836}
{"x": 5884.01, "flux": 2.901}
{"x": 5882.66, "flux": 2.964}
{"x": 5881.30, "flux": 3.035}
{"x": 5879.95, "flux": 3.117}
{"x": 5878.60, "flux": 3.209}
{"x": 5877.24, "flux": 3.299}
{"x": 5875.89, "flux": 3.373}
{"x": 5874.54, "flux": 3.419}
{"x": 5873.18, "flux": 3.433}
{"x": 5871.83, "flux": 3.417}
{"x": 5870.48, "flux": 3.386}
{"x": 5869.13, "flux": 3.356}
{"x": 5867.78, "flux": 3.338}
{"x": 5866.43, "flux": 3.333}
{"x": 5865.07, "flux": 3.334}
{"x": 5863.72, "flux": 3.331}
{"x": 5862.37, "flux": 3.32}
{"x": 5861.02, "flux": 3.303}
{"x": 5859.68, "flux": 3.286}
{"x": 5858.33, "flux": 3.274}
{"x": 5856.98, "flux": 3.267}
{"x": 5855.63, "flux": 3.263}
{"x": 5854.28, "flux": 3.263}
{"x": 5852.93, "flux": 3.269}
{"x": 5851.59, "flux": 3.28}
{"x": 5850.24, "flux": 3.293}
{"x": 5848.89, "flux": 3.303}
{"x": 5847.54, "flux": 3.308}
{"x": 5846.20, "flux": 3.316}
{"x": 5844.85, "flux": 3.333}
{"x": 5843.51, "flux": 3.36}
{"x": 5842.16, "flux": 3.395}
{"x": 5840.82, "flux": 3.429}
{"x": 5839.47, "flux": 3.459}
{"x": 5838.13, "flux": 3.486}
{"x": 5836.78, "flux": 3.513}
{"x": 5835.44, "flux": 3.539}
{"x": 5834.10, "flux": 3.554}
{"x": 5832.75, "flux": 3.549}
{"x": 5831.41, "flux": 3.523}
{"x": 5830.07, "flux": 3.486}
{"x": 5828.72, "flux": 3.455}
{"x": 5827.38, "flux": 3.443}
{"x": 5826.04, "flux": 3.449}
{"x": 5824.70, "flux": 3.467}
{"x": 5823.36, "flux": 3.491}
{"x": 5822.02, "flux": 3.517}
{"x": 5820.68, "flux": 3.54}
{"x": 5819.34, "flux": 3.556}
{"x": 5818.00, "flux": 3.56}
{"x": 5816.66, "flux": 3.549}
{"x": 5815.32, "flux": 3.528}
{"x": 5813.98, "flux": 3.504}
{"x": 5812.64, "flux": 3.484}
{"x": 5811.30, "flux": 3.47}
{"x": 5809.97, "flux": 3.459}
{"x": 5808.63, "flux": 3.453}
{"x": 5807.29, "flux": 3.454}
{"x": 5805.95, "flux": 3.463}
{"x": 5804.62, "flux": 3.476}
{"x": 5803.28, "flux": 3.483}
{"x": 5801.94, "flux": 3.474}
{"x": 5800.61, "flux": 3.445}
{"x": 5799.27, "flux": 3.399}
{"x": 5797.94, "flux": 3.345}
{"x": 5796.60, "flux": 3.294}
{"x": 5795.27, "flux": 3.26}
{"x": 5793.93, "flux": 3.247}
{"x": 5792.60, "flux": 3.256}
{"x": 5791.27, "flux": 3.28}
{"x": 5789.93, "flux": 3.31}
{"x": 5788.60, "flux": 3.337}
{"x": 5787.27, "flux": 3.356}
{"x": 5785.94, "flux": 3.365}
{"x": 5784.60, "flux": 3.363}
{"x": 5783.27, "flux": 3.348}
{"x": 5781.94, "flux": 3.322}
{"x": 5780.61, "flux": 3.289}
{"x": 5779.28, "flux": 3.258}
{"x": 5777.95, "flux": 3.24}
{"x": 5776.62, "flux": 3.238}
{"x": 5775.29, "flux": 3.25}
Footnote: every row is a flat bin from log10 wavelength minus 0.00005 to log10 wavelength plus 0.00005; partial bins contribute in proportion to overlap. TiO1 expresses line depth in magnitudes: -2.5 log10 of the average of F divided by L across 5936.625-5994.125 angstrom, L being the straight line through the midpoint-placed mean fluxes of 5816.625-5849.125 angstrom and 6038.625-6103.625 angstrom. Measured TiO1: 0.04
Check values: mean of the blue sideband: 3.46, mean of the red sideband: 3.39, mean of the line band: 3.3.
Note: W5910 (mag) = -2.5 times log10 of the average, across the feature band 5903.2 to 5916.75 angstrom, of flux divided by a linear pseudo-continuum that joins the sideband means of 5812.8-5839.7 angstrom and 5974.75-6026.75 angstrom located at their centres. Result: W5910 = 0.08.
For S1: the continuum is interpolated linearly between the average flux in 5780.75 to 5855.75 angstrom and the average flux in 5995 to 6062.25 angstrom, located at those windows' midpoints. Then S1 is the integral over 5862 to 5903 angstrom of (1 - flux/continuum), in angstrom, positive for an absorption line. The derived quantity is 4.6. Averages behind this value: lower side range 3.41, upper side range 3.4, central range 3.03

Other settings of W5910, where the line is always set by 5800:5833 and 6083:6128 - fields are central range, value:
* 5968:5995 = 0.04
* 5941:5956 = 0.03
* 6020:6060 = -0.03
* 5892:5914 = 0.17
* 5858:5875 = 0.04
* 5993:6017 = 0.01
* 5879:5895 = 0.23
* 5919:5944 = 0.03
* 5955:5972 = 0.02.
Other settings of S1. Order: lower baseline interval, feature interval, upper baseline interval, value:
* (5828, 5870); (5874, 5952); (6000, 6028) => 5.4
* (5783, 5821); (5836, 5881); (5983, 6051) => 0.9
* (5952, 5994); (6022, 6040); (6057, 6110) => -0.6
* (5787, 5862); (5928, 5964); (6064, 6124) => 0.8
